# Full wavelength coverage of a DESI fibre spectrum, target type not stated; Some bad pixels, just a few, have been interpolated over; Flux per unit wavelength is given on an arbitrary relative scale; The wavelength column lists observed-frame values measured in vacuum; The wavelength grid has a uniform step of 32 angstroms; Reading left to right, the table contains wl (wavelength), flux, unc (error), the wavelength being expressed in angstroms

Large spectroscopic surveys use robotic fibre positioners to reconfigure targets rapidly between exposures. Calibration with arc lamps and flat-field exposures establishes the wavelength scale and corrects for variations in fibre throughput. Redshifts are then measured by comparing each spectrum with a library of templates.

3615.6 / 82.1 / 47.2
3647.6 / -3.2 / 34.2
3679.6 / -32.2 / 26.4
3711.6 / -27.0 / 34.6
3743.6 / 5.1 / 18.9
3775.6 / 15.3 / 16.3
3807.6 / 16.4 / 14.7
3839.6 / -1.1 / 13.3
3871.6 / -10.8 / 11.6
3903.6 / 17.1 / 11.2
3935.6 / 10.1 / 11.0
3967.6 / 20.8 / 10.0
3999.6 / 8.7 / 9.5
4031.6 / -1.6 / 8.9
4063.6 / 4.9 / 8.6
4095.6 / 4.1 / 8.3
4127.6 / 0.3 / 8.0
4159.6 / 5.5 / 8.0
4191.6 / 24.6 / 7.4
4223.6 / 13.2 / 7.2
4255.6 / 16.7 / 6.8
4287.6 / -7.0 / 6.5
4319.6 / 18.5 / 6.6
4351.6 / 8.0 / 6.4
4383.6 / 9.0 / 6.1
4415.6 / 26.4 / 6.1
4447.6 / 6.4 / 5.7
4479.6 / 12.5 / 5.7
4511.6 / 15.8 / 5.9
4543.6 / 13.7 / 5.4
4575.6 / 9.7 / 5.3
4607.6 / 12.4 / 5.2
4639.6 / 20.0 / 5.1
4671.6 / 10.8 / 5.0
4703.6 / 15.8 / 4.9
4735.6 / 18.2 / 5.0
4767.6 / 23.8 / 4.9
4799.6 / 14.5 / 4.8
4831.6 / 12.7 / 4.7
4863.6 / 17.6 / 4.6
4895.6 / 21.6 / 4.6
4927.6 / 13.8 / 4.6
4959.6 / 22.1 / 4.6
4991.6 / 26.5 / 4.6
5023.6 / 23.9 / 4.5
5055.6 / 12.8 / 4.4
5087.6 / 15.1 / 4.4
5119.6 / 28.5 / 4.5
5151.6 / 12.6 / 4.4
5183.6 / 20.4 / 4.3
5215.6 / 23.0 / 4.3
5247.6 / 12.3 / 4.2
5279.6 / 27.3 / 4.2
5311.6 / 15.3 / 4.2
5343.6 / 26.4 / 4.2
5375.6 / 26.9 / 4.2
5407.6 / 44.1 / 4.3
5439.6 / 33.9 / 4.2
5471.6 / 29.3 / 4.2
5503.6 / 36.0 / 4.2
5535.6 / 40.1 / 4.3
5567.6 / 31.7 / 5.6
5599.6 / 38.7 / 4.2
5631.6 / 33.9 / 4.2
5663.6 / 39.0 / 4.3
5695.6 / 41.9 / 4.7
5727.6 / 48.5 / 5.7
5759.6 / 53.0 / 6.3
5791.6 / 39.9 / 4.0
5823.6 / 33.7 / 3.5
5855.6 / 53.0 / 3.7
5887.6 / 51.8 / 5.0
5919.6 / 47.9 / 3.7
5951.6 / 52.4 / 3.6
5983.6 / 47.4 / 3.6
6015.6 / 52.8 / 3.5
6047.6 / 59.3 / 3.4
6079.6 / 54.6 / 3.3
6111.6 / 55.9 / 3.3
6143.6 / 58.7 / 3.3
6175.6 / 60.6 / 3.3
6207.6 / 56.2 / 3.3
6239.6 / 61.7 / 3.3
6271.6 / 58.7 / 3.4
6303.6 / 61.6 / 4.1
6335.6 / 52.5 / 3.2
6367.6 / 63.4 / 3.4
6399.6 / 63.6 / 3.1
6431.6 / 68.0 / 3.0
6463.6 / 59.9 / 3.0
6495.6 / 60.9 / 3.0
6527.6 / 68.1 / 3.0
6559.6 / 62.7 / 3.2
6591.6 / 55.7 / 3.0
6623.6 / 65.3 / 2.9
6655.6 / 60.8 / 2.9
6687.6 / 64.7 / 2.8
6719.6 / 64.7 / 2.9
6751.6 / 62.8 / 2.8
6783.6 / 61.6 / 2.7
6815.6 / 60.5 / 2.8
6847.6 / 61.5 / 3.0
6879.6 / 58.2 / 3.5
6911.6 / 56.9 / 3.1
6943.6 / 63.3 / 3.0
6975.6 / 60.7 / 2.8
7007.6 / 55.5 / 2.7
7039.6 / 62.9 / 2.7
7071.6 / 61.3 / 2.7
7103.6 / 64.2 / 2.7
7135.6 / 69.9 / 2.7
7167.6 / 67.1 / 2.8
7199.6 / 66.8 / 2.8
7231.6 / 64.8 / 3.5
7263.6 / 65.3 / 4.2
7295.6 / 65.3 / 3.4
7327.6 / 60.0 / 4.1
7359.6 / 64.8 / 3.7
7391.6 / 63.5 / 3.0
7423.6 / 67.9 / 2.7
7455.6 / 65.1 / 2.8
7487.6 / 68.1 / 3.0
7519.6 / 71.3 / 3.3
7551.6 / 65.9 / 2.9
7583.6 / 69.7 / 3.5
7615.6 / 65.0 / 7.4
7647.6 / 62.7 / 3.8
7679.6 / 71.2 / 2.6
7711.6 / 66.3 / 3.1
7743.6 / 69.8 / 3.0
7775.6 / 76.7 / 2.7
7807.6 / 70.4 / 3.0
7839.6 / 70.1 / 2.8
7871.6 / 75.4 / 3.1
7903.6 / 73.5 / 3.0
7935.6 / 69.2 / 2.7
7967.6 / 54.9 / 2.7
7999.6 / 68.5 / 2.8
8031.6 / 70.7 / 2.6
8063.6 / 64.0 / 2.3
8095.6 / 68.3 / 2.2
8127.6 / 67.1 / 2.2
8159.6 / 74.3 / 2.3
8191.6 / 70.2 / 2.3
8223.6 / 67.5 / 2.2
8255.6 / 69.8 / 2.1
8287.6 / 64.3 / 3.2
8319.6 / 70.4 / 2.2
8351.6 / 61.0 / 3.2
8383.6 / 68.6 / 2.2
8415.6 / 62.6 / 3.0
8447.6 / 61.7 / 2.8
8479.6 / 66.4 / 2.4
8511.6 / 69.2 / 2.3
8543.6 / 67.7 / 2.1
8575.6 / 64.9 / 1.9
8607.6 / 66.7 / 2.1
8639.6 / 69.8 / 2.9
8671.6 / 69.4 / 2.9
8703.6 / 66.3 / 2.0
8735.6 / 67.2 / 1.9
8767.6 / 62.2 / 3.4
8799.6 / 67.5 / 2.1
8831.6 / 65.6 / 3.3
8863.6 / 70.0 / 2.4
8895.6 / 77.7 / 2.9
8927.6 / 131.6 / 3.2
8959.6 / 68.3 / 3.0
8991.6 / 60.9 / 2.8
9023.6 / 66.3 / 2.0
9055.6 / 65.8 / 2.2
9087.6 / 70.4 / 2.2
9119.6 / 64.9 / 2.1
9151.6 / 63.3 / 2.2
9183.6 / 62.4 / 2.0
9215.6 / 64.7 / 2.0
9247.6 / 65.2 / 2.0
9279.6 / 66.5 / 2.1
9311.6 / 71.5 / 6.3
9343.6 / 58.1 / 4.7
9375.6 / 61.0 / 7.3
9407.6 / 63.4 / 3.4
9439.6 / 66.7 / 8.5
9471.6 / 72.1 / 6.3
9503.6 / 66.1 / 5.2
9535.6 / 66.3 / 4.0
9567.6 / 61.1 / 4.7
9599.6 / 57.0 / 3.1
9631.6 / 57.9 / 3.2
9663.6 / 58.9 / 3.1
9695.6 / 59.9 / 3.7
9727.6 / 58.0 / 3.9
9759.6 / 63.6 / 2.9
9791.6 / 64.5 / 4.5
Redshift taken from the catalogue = 0.35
